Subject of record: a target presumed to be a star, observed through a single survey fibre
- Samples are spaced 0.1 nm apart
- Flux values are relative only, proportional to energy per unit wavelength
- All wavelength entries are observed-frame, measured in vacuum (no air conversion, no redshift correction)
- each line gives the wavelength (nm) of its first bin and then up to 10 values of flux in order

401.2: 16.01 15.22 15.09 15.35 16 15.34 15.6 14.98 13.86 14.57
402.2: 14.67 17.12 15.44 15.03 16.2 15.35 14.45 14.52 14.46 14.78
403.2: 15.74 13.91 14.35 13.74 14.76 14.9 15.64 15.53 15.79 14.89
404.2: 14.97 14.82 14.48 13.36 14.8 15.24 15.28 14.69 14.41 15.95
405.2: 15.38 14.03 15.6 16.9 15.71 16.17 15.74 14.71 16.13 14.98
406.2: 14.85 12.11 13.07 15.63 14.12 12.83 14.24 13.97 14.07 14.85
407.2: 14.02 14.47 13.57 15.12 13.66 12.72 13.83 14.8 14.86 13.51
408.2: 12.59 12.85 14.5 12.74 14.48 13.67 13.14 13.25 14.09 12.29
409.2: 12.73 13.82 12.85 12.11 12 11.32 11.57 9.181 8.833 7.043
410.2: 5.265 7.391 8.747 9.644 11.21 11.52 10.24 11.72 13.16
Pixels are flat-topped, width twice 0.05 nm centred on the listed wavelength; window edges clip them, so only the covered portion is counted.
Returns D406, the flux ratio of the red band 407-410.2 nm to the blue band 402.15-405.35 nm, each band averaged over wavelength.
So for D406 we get 0.9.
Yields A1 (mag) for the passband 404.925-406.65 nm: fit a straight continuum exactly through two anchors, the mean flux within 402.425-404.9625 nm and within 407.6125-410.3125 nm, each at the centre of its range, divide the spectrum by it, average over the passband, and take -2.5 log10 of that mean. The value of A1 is -0.09 mag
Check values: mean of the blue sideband 14.9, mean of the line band 15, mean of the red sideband 12.2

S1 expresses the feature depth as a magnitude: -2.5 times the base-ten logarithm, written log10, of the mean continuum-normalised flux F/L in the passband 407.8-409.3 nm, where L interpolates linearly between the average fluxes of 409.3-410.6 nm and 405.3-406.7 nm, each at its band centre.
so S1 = -0.16 mag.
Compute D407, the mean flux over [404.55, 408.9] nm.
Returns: 14.4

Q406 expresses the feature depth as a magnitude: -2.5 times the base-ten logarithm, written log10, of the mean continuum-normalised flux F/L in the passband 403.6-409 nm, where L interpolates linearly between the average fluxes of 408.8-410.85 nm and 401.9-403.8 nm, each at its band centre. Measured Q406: -0.13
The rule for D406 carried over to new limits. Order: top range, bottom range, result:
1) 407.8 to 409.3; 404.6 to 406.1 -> 0.88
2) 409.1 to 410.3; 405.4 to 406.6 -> 0.70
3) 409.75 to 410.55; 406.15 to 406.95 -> 0.61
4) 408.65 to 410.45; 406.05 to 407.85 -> 0.79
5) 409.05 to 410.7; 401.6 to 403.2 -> 0.69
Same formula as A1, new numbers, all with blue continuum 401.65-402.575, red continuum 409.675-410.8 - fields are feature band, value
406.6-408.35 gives -0.23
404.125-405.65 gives -0.15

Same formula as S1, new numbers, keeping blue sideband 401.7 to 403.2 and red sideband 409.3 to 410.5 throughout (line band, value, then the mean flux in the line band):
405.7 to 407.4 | -0.18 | 14.4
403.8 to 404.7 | -0.08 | 14.9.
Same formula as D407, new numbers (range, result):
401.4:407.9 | 14.8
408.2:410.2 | 12.1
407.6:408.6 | 13.6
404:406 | 15.2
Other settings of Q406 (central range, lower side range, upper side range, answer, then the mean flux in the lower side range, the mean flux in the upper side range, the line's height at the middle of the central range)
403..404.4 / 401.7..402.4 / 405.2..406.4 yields 0.02 mag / 15.2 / 15.1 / 15.1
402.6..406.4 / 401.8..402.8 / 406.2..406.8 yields -0.04 mag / 15.2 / 13.7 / 14.4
